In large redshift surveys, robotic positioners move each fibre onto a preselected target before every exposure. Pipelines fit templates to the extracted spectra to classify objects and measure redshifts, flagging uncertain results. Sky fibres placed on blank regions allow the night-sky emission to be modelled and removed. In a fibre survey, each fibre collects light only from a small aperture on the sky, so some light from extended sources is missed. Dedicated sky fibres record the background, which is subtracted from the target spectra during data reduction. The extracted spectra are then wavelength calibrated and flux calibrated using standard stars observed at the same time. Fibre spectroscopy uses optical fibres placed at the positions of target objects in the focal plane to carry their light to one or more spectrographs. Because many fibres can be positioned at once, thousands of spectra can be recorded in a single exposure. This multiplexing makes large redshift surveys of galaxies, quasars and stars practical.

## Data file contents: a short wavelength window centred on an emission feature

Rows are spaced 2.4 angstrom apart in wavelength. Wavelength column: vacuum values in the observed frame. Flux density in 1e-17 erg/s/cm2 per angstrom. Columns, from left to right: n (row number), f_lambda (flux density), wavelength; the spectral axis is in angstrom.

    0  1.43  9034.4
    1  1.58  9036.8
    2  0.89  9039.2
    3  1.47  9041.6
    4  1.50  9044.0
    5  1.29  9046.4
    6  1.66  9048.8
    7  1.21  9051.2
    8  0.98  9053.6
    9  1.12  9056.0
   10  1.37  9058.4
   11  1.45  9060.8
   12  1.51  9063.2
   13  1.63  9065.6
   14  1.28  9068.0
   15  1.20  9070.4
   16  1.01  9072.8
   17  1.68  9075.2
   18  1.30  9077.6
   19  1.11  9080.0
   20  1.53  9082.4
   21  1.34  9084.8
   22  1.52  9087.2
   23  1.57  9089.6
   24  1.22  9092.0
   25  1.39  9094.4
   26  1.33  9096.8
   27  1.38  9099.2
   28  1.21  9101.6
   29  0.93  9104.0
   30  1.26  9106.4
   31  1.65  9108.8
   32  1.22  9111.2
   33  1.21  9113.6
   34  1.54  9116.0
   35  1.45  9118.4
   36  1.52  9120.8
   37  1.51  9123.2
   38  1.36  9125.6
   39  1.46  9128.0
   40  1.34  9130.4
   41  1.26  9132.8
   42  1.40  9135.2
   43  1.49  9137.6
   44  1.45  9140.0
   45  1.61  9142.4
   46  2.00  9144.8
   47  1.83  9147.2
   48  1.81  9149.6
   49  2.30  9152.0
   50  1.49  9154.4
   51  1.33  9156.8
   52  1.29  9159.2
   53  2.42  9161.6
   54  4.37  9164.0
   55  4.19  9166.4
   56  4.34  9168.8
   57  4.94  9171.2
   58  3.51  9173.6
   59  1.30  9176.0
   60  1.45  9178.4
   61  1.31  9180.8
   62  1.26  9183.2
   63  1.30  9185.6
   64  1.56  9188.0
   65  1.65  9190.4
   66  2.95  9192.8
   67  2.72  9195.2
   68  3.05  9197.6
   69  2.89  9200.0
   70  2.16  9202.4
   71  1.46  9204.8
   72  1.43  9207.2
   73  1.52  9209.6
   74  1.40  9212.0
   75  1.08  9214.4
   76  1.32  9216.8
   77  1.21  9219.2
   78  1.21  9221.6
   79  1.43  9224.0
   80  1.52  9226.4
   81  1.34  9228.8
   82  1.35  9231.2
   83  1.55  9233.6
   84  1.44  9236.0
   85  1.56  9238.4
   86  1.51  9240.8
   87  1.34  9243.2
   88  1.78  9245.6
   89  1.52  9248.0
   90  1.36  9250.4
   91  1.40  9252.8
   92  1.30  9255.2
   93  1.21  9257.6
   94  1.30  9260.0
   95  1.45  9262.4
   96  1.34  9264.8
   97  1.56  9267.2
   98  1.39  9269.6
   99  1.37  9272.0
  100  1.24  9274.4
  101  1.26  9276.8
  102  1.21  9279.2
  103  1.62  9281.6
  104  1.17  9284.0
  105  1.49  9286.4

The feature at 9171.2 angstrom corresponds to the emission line Halpha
